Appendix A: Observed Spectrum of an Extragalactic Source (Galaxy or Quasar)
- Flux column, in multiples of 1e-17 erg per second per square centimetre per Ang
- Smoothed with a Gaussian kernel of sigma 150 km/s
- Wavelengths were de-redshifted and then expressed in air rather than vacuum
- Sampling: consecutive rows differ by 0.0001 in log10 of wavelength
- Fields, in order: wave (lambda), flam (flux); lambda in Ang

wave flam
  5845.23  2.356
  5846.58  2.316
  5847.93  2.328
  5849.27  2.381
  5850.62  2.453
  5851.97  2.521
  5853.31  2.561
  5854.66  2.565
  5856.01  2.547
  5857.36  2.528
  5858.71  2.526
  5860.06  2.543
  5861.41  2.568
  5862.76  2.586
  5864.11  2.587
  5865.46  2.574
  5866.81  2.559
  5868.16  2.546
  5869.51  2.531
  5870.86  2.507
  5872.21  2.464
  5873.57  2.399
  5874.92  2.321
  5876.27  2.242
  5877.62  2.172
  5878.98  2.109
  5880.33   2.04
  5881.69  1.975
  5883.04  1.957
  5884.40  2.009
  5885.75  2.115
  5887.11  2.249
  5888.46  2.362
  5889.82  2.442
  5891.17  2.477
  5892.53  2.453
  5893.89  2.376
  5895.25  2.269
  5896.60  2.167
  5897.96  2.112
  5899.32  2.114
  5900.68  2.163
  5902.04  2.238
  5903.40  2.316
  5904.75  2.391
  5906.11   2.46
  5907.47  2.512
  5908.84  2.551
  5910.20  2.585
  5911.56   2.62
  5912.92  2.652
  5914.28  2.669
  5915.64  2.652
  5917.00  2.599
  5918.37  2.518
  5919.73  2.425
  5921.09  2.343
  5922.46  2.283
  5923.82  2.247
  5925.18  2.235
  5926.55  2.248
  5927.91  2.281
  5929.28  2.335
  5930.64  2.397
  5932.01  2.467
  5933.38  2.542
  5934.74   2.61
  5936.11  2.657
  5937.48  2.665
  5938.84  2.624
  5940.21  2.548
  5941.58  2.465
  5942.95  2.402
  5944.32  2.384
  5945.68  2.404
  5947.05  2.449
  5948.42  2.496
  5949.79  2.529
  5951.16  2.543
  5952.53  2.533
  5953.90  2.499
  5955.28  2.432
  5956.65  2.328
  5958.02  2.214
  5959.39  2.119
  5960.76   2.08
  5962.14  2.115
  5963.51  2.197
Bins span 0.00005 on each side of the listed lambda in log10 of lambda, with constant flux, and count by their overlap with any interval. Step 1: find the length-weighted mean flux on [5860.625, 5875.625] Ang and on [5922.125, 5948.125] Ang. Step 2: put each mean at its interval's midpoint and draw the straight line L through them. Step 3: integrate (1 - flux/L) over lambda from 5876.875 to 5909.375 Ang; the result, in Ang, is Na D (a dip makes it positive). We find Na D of 3.1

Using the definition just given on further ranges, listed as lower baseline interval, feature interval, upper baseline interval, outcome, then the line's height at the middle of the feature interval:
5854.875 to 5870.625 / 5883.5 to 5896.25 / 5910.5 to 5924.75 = 1.2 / 2.53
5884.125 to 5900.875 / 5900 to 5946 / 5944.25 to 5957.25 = -1.7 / 2.37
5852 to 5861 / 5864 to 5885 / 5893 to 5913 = 1.4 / 2.47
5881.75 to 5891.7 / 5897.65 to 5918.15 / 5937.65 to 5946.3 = -1.2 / 2.32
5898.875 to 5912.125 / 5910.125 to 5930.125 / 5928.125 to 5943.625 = 0.1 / 2.45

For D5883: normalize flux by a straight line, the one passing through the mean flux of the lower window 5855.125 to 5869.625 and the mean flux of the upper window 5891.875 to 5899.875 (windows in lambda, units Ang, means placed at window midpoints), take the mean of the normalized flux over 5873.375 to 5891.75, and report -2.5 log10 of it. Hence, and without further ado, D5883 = 0.08 mag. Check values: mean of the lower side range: 2.55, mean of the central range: 2.2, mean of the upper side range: 2.25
